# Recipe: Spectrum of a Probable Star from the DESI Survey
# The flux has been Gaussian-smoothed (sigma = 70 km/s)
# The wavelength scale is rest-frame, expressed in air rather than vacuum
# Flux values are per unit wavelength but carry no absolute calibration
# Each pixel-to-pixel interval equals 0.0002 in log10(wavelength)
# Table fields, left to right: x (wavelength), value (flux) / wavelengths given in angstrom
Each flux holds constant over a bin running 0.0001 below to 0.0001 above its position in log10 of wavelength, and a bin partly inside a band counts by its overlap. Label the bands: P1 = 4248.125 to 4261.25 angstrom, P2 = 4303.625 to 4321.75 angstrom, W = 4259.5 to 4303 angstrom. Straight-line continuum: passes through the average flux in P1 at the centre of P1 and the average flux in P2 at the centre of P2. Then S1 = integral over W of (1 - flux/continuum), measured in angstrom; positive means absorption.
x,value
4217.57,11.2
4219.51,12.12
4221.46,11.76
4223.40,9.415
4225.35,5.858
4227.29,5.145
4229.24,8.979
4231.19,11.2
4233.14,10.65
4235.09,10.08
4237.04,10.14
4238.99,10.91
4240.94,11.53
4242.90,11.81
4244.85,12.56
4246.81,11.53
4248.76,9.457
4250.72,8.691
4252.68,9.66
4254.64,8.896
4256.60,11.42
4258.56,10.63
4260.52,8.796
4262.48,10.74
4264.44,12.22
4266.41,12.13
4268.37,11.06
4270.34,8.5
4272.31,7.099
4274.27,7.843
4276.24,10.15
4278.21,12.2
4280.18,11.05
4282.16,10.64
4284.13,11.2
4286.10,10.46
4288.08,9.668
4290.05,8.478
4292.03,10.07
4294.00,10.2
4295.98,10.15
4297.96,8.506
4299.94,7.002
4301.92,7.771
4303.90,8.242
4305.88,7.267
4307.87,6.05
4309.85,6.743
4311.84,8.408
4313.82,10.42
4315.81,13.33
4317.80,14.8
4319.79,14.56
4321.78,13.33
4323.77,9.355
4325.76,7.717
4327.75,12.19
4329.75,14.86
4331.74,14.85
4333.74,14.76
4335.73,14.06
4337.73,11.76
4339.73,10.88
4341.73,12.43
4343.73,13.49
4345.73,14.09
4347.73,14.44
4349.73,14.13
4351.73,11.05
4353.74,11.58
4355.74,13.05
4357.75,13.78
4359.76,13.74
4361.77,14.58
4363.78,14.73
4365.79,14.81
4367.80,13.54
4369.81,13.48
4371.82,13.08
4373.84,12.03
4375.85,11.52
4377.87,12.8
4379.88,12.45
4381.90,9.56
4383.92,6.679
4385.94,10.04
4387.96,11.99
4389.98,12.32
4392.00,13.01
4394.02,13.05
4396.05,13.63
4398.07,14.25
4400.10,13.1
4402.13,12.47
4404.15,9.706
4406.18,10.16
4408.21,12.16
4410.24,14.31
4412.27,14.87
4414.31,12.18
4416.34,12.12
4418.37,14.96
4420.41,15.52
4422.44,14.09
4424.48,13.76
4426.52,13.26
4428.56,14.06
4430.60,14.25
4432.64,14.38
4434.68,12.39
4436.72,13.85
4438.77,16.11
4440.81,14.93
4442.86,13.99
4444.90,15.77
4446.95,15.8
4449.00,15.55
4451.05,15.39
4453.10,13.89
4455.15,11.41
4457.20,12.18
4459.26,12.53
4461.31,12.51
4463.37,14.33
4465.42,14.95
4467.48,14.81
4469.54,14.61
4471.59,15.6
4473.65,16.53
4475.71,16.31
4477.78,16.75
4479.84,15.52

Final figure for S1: 0.5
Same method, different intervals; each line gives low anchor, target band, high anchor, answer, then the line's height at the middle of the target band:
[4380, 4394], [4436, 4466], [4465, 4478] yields 0.5 angstrom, 14.5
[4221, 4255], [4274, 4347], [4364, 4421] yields 2.1 angstrom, 11.1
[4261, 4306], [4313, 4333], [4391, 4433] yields -3.3 angstrom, 10.8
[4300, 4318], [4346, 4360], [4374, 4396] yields -3.7 angstrom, 10.4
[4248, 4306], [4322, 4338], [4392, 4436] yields -2.0 angstrom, 11.1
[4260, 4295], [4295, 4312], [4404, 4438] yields 4.7 angstrom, 10.7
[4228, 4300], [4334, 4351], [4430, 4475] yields -1.8 angstrom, 11.9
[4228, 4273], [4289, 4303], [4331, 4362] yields 3.4 angstrom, 11.7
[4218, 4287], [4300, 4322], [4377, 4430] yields 2.6 angstrom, 11.1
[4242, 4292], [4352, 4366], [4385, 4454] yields -1.5 angstrom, 12.3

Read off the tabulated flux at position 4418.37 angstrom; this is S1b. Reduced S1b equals 14.96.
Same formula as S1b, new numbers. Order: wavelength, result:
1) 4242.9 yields 11.81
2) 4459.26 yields 12.53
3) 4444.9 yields 15.77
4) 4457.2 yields 12.18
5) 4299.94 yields 7.002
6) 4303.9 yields 8.242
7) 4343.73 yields 13.49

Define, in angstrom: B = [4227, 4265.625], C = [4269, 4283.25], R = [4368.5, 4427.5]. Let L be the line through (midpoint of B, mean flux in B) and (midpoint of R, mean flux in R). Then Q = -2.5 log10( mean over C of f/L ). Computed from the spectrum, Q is 0.117 mag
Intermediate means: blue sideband 10.4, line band 9.68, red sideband 12.5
